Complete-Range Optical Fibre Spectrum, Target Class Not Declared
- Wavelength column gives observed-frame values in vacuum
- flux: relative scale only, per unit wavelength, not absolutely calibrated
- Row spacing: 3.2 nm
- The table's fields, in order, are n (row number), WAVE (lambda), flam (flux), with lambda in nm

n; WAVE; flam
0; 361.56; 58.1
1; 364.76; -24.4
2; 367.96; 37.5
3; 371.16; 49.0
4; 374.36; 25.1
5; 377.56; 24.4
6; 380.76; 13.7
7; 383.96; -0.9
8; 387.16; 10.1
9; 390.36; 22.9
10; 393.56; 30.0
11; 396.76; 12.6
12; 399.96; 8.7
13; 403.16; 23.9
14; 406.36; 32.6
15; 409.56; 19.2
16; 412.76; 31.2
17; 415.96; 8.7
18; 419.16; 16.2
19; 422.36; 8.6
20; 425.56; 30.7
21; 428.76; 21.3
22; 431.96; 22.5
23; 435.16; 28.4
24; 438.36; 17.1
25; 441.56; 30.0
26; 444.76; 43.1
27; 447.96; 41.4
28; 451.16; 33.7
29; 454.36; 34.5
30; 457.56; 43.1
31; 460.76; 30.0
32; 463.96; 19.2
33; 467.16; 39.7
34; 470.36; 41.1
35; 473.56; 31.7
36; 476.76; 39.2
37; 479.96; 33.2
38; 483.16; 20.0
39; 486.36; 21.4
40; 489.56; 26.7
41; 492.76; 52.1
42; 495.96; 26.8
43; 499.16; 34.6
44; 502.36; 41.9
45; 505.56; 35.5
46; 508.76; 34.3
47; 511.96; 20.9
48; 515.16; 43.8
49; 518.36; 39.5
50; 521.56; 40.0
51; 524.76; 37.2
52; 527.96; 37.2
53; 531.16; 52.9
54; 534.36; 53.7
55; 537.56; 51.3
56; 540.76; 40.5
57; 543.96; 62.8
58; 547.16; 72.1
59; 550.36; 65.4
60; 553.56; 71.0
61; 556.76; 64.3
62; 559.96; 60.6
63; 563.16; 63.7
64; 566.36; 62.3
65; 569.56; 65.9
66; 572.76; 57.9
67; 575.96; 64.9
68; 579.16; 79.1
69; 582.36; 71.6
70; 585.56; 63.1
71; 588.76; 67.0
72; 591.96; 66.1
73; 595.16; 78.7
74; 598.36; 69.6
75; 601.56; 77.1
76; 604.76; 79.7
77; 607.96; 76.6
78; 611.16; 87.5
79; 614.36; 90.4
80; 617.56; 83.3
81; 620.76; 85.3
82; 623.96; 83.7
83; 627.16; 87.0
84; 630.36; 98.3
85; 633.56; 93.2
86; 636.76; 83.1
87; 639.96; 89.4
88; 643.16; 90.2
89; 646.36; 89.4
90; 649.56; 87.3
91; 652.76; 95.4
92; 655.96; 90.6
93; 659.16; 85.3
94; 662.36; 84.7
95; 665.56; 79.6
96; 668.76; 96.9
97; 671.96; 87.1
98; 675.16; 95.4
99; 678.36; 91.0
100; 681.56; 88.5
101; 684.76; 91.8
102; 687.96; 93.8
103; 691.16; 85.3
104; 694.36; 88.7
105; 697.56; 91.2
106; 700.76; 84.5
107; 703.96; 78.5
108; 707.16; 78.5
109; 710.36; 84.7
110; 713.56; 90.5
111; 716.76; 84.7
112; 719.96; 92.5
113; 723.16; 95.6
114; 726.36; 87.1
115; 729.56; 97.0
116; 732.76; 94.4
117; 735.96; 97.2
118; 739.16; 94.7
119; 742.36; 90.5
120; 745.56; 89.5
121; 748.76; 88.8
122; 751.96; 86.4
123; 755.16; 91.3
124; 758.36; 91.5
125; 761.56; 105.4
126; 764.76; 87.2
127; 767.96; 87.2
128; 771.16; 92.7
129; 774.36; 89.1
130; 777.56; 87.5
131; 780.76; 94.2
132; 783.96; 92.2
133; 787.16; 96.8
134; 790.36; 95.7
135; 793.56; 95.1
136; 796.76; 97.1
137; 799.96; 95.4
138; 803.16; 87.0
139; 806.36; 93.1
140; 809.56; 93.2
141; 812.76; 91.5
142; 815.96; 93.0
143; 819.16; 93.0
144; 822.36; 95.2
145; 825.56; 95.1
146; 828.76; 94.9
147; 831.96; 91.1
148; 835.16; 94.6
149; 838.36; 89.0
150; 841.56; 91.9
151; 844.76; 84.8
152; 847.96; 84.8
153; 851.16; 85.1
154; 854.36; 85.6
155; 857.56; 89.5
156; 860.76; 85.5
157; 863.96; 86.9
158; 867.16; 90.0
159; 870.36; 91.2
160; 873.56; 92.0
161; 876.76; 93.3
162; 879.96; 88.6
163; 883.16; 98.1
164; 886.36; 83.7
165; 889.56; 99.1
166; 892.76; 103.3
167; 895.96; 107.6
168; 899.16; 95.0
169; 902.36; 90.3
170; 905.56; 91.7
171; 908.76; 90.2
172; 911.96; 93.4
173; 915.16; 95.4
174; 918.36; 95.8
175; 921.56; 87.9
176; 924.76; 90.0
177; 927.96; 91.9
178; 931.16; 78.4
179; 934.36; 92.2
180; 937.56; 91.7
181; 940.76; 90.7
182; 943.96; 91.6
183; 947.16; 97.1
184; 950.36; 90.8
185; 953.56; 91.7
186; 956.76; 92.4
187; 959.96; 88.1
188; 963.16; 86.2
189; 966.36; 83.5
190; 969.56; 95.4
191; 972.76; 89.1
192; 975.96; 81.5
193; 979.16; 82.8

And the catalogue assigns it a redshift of 0.363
